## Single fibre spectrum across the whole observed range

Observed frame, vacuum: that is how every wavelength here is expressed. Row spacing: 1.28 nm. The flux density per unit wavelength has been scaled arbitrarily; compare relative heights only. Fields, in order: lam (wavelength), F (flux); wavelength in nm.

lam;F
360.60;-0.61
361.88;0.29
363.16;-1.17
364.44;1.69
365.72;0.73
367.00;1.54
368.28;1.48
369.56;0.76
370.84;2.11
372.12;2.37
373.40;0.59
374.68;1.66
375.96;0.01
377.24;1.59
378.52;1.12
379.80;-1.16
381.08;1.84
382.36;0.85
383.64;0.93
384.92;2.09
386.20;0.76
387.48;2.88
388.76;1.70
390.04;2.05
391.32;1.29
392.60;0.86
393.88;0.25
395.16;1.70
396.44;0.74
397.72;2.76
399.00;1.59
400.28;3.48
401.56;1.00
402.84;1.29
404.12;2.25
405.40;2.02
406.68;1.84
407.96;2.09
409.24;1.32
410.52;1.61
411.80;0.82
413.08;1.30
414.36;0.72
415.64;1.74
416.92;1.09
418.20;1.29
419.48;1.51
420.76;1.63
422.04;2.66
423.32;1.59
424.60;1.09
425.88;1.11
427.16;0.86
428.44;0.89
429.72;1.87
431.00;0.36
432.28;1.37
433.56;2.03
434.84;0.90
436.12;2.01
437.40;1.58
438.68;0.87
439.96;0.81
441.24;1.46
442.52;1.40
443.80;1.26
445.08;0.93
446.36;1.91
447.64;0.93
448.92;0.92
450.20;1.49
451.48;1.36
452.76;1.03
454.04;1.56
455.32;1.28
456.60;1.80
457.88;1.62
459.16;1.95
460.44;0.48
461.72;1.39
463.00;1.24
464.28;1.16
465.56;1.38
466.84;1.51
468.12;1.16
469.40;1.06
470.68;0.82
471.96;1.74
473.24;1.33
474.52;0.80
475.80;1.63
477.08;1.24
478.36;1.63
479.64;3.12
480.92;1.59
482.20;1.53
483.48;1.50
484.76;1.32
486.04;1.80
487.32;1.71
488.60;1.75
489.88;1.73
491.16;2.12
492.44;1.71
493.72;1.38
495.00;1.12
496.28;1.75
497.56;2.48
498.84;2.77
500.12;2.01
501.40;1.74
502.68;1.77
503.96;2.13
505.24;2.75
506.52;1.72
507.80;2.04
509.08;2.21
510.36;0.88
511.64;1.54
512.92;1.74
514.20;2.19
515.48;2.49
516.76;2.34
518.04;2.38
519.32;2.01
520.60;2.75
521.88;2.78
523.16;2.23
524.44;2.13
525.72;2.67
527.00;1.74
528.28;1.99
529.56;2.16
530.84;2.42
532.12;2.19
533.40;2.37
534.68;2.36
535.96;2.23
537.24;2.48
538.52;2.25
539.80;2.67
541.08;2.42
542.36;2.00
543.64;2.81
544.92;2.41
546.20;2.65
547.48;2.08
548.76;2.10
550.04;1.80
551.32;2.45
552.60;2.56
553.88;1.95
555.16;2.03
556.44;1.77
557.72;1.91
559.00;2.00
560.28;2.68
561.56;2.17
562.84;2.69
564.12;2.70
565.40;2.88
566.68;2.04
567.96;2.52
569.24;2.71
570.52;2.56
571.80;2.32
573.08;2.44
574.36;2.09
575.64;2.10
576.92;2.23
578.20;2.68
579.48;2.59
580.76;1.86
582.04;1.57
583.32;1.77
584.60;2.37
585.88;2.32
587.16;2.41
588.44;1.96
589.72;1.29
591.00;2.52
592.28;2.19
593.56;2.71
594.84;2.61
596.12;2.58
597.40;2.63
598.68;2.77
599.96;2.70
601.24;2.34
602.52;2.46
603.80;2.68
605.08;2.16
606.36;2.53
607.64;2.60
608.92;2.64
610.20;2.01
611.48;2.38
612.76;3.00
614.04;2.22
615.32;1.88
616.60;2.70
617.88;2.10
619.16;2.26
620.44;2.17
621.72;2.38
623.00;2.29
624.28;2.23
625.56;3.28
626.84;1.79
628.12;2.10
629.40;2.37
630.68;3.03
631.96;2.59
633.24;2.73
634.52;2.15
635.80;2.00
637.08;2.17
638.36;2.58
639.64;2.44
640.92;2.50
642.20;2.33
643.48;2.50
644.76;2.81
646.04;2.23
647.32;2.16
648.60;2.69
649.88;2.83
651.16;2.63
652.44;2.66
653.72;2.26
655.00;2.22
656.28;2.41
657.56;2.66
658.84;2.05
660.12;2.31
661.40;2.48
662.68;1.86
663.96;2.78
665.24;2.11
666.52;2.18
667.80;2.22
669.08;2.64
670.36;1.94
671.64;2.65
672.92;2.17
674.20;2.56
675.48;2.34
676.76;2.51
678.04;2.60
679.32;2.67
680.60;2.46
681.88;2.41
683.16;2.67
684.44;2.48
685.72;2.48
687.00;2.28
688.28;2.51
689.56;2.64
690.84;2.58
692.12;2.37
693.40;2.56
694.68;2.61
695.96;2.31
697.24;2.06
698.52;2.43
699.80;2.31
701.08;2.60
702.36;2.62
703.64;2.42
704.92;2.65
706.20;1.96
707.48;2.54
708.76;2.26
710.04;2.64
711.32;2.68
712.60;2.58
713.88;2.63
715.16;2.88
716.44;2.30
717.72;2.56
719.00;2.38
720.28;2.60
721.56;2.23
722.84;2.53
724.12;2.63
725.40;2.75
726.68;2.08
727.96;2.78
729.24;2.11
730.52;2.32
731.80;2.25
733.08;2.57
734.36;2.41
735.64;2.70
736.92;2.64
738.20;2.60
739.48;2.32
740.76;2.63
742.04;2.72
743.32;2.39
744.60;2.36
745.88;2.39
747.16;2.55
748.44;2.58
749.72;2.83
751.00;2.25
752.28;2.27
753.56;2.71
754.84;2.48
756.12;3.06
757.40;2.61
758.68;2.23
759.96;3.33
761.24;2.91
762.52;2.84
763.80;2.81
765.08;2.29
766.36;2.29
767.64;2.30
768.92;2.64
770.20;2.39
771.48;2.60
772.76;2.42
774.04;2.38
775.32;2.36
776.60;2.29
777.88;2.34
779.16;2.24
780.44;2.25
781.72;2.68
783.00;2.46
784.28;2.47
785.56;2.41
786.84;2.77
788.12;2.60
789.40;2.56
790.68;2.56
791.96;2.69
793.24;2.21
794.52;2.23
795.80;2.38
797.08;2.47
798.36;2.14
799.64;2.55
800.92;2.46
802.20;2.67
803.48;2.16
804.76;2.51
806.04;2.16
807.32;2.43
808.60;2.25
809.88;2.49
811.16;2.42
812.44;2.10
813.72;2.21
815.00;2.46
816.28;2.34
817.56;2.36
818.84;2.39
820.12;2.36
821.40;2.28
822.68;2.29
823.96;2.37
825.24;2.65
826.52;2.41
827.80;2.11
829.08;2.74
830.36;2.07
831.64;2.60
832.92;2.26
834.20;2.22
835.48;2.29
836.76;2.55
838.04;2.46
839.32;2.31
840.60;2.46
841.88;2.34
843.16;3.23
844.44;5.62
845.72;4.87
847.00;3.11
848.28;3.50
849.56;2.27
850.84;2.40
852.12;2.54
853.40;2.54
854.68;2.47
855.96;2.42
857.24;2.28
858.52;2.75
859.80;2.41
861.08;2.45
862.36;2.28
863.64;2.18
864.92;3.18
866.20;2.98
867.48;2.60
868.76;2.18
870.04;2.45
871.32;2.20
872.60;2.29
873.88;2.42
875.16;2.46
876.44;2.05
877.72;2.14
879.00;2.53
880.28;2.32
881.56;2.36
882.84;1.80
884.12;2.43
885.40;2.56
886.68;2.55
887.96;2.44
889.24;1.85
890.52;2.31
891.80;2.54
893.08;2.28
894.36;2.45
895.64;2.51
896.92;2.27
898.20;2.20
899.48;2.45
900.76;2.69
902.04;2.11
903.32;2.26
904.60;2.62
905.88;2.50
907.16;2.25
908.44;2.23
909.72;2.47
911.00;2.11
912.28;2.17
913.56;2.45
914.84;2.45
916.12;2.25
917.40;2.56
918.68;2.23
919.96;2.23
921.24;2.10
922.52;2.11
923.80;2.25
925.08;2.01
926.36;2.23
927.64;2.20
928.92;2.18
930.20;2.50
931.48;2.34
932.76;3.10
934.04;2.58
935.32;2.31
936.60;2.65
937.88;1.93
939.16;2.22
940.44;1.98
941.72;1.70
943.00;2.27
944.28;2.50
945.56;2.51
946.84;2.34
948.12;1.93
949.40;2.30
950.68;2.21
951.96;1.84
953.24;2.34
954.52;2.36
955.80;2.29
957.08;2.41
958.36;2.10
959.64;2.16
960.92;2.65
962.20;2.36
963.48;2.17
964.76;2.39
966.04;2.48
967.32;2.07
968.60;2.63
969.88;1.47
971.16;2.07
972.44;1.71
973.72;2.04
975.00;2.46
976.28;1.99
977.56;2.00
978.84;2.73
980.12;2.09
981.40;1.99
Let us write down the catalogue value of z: 0.29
